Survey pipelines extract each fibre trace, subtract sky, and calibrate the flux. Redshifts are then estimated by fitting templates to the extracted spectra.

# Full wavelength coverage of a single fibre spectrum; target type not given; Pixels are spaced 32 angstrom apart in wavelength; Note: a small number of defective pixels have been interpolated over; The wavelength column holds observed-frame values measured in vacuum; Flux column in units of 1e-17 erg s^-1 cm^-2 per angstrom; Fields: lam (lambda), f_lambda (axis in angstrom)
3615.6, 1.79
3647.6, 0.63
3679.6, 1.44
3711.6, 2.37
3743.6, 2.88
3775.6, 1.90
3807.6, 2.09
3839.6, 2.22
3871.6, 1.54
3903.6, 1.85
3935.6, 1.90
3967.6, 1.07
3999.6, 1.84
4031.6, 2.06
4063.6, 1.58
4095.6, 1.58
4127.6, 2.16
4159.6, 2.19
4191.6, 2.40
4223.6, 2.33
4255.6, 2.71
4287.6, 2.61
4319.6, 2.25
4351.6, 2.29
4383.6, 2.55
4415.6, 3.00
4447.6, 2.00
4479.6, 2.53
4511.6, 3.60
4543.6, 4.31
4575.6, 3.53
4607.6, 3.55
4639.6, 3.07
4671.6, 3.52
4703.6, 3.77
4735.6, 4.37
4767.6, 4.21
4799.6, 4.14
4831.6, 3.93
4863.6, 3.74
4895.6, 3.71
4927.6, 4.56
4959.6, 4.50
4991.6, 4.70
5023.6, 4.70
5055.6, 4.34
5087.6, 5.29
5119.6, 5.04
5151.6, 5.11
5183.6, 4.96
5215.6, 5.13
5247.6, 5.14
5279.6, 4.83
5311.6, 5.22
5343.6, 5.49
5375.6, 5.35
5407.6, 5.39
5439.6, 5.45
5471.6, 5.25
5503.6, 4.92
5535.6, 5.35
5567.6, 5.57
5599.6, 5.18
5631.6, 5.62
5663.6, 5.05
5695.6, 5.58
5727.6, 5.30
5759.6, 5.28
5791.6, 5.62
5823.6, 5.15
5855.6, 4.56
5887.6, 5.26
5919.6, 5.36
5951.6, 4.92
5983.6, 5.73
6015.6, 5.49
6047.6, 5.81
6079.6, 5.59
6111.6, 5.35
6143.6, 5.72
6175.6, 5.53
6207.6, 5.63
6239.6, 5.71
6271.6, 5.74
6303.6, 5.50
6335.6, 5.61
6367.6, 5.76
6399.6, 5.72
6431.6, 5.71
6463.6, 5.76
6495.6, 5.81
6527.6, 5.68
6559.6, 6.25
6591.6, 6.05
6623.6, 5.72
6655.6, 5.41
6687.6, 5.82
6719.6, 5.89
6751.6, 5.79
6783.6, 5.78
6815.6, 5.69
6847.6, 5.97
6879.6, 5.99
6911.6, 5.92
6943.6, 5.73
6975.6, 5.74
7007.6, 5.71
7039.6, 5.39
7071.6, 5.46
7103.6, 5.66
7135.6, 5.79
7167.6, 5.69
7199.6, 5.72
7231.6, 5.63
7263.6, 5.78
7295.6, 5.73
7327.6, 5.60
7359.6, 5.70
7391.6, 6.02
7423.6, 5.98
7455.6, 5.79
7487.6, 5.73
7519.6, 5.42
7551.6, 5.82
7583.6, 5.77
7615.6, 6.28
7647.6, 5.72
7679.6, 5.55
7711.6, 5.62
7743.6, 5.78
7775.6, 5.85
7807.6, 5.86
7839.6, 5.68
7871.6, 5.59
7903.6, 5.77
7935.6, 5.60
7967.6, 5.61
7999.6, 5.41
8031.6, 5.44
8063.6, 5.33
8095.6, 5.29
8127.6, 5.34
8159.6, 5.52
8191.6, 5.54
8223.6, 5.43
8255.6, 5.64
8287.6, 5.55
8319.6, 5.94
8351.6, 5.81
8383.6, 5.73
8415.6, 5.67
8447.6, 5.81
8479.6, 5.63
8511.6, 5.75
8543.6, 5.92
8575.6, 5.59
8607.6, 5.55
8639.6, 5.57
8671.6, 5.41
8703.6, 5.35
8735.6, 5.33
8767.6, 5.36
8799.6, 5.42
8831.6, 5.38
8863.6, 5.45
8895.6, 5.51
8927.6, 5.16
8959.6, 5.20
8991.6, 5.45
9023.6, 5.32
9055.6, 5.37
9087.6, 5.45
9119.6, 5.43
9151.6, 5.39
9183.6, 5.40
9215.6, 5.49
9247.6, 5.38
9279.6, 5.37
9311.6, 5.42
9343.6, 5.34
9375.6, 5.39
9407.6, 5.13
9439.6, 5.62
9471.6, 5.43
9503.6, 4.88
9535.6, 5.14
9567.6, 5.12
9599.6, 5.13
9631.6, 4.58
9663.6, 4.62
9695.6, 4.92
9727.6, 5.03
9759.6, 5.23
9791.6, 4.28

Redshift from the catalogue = 0.129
